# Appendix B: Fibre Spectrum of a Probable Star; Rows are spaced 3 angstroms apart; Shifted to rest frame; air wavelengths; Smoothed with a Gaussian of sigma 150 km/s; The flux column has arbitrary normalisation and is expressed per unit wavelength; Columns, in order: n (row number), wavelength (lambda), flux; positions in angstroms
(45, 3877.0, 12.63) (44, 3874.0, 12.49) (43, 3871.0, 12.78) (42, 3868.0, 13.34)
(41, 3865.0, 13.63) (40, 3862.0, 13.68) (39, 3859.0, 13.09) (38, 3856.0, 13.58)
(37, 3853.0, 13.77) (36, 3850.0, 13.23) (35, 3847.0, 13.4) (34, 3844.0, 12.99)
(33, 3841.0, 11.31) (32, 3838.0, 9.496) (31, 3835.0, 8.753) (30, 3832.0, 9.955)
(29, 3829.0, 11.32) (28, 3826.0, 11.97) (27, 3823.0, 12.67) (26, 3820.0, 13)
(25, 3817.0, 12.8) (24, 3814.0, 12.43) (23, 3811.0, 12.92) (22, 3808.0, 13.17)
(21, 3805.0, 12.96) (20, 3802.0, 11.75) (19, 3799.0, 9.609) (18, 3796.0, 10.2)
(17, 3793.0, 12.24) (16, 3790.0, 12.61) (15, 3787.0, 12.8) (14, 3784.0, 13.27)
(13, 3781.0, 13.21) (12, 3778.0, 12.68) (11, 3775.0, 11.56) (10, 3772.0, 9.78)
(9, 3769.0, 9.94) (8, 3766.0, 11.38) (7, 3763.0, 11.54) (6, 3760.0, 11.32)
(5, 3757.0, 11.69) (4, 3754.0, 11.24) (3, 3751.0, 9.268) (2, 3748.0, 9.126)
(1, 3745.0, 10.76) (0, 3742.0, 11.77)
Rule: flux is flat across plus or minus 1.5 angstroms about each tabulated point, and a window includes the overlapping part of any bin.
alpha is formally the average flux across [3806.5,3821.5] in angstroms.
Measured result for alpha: 12.9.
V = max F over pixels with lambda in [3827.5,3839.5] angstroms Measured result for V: 11.32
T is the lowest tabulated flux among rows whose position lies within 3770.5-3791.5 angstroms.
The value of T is 9.78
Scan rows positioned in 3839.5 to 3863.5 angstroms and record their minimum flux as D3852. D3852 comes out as 11.31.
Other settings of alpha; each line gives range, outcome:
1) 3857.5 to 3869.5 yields 13.4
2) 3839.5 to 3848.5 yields 12.6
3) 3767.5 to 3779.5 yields 11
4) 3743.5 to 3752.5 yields 9.72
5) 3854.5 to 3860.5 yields 13.3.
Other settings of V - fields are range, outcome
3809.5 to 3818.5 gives 12.92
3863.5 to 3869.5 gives 13.63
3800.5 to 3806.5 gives 12.96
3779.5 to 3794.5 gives 13.27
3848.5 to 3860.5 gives 13.77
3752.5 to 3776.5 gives 11.69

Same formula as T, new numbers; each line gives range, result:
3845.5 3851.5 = 13.23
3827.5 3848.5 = 8.753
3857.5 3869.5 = 13.09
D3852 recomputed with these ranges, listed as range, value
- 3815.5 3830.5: 11.32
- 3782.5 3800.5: 9.609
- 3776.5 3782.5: 12.68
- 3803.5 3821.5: 12.43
